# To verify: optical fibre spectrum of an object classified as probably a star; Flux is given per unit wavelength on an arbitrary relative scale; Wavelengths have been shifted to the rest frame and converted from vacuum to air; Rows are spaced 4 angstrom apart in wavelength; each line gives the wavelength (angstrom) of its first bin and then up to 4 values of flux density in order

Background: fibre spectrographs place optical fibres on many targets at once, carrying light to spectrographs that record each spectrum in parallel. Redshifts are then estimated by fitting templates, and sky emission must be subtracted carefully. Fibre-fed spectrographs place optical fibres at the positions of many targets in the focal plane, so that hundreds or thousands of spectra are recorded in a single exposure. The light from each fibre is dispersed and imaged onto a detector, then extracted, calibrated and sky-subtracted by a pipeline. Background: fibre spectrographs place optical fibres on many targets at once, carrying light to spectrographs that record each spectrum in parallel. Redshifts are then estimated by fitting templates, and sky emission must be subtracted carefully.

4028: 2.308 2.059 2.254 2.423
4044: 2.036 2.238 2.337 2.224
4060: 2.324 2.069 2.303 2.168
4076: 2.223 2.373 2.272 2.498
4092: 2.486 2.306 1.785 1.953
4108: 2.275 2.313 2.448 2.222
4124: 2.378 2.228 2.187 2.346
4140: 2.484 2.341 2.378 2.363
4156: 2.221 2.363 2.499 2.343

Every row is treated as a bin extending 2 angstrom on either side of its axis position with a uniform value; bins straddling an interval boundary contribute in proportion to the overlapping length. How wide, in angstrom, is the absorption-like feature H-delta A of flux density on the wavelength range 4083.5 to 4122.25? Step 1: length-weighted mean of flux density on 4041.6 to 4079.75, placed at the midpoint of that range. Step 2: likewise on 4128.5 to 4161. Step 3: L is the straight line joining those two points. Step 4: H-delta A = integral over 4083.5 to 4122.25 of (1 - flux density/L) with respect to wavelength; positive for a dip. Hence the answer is 0.34 angstrom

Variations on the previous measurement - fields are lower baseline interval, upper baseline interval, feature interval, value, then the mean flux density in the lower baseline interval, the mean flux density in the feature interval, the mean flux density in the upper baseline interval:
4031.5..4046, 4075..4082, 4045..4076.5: 0.5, 2.21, 2.23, 2.31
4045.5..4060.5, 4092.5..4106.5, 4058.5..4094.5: -2.2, 2.27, 2.3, 2.07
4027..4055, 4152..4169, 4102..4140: 0.7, 2.23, 2.27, 2.36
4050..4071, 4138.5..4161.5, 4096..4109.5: 1.5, 2.25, 2.04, 2.36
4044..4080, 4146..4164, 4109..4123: -0.2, 2.23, 2.33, 2.35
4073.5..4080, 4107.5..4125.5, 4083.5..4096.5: -0.7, 2.26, 2.41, 2.33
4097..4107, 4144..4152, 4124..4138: -0.4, 1.95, 2.27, 2.37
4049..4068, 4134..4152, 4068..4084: 0.1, 2.25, 2.26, 2.38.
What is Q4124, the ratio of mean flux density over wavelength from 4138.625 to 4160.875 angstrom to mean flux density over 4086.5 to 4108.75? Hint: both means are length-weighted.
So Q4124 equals 1.1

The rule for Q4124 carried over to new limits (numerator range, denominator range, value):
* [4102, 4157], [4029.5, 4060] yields 1.03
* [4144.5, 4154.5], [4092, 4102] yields 1.11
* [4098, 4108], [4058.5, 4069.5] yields 0.88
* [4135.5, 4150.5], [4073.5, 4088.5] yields 1.03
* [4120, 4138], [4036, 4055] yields 1.01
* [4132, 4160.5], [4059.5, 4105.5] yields 1.05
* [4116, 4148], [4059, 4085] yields 1.04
